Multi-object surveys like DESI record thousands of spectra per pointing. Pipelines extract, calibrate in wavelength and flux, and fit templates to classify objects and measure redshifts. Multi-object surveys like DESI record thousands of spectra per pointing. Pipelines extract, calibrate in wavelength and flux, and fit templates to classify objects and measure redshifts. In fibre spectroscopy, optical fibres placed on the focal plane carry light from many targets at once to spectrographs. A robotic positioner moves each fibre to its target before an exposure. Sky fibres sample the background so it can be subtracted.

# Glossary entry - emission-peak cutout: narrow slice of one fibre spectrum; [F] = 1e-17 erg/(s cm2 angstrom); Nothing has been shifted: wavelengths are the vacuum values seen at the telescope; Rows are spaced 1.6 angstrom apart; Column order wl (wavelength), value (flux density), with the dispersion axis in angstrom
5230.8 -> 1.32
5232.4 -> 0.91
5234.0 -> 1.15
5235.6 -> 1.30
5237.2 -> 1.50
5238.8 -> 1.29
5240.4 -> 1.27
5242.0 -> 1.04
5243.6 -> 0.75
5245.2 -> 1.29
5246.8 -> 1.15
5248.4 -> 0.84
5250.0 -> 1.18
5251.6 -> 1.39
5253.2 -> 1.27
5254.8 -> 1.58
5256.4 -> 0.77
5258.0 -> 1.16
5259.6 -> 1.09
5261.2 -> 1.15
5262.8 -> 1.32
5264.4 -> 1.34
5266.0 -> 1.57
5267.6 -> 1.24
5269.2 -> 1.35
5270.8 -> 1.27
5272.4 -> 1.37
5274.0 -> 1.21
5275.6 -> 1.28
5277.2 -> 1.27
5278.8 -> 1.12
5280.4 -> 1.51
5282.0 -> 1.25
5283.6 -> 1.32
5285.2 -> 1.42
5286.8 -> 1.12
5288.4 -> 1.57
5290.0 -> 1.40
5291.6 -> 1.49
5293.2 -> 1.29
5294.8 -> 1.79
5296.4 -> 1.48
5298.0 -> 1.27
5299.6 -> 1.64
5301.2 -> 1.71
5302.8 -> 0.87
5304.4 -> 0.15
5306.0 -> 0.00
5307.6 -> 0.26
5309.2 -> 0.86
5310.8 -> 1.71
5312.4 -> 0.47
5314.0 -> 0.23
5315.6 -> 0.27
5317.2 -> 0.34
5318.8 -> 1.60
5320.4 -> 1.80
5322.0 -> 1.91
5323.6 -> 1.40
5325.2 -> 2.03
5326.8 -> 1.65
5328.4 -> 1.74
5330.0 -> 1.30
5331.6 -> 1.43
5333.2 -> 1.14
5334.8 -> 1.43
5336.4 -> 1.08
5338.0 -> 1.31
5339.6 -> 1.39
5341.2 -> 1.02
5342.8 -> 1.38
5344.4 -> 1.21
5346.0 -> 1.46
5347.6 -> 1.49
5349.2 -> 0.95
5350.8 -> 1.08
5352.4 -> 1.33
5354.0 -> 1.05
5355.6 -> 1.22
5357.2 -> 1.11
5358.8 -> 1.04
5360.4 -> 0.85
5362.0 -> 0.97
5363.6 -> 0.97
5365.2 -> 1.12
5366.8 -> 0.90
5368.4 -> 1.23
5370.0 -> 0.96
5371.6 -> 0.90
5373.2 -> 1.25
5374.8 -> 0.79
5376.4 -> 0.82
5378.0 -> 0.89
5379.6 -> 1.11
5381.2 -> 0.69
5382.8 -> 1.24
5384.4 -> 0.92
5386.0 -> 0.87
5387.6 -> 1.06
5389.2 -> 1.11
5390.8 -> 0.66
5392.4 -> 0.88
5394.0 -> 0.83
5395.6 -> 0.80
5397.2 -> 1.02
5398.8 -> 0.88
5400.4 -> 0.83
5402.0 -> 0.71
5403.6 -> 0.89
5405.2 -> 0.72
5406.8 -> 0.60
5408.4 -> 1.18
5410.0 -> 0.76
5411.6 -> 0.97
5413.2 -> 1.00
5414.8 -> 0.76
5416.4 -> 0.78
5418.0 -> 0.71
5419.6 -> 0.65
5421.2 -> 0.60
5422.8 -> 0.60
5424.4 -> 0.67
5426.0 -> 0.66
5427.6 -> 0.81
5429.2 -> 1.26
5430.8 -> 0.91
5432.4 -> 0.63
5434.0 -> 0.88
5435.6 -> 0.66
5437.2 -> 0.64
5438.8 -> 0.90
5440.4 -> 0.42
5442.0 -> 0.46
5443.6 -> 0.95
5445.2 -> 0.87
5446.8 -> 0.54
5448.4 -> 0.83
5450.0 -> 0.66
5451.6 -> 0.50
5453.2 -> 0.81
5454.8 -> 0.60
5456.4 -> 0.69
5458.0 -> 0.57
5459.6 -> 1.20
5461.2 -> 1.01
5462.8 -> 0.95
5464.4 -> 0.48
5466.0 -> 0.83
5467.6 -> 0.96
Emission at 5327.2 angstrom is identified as C IV 1549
